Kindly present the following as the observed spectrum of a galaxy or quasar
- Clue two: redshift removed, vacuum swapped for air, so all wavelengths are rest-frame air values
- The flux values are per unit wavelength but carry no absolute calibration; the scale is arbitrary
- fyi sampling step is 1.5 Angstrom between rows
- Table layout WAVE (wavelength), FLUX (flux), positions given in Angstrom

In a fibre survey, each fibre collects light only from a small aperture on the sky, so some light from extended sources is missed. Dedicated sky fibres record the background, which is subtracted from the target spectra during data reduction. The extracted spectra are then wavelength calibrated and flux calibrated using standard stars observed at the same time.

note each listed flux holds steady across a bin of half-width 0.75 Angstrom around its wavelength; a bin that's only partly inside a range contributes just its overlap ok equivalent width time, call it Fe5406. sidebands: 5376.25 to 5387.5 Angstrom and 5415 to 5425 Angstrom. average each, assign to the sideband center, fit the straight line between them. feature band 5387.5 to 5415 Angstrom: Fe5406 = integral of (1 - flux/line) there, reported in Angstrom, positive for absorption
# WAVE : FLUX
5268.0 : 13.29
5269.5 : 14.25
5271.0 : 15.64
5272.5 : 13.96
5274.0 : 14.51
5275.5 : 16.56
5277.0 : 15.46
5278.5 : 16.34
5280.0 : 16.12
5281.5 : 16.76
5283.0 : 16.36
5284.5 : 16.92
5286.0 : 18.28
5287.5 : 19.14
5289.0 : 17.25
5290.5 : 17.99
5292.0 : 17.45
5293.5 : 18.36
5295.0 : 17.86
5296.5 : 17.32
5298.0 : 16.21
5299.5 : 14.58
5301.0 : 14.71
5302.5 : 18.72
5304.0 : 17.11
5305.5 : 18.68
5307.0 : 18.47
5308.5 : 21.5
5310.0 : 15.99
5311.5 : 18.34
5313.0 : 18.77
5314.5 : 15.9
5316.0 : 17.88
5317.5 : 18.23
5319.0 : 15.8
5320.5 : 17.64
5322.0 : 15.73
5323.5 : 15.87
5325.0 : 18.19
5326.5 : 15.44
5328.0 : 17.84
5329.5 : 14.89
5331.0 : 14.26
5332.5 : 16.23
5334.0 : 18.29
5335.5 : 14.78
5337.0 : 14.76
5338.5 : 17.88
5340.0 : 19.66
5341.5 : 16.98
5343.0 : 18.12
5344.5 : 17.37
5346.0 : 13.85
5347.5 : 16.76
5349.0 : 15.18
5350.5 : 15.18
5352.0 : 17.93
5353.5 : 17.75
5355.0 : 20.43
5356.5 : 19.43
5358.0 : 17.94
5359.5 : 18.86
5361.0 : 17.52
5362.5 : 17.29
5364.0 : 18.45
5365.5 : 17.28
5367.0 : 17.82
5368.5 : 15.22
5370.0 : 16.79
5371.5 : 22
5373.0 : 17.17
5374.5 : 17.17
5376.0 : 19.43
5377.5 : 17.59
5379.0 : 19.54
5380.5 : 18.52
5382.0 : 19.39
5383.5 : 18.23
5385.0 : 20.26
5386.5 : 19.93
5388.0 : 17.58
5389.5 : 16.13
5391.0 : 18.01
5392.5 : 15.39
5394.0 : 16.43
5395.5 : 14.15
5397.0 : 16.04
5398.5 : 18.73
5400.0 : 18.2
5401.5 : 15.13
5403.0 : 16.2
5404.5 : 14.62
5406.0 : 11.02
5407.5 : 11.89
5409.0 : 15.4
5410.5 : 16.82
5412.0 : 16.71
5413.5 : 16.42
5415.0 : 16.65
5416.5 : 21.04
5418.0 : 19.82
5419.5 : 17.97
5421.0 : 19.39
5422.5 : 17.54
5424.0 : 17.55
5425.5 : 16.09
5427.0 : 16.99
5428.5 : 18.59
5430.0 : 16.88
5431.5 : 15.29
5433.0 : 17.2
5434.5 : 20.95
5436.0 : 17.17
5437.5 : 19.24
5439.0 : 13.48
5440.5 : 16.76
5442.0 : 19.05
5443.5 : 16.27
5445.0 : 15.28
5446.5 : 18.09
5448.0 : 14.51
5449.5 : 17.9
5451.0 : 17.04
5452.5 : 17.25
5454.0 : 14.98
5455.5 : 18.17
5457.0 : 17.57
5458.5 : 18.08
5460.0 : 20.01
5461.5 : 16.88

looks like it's 4.4 Angstrom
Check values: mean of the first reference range 19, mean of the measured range 15.8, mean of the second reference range 18.6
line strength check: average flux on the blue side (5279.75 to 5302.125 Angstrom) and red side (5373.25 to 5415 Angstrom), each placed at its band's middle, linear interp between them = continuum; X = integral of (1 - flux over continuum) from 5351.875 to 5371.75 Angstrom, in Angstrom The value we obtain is -1.4 Angstrom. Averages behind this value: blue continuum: 17.1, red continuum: 16.8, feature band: 18.1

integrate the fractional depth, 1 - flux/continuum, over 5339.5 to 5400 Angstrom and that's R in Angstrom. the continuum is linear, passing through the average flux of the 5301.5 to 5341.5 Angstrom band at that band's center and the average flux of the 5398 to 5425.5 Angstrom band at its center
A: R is -2.8 Angstrom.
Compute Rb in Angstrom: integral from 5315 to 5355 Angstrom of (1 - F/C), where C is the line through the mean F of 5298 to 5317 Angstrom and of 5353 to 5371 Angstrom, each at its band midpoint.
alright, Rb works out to 2.3 Angstrom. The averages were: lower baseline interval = 17.5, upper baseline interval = 18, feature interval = 16.7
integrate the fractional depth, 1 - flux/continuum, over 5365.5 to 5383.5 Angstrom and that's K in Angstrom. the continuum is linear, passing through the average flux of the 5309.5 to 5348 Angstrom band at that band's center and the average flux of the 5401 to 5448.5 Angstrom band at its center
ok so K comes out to -1.5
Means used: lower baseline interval 16.8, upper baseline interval 16.8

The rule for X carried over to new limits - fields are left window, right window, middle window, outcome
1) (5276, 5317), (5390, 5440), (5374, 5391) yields -1.6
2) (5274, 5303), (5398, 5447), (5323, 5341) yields 0.4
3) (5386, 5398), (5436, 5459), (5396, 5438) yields -0.4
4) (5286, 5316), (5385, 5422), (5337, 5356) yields 0.0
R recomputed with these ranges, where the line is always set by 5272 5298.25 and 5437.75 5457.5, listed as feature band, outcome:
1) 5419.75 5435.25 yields -0.87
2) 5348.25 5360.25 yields -0.75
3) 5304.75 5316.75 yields -0.96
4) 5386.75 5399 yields 0.07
